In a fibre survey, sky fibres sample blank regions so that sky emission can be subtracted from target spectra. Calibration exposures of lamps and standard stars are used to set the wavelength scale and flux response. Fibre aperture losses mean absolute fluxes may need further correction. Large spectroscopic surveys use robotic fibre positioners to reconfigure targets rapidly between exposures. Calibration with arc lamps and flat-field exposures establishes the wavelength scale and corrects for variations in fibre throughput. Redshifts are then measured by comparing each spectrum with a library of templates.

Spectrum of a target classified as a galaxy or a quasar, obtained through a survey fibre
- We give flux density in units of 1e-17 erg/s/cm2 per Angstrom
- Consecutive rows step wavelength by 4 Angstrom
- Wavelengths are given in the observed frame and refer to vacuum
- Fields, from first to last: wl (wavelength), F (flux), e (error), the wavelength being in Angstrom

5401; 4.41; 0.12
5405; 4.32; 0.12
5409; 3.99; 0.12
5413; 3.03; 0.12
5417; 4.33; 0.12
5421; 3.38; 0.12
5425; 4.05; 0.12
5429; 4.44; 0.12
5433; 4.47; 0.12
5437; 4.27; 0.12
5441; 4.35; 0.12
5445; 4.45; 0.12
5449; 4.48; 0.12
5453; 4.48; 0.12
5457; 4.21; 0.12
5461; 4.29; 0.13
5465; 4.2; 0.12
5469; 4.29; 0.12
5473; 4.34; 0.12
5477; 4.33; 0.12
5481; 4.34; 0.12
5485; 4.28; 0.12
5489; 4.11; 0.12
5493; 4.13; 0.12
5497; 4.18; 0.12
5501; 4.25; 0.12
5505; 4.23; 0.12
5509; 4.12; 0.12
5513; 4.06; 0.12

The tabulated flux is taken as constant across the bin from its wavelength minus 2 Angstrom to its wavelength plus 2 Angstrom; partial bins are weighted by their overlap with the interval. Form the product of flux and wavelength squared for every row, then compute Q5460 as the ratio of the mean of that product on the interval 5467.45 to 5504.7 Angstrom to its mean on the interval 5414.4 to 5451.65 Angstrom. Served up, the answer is 1.0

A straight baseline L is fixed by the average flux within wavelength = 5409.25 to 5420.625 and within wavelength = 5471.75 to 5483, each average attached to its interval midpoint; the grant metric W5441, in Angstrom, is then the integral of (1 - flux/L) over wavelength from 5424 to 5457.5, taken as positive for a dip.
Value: -3.5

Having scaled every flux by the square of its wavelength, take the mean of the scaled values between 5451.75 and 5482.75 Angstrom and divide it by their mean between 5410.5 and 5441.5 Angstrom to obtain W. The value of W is 1.09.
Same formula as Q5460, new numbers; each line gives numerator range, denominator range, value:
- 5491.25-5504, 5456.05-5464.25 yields 1.00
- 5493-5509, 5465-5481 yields 0.98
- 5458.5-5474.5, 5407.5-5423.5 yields 1.18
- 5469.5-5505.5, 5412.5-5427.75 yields 1.15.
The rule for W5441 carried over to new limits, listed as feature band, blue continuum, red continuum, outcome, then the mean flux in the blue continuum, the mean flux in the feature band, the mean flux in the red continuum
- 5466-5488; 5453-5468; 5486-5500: -0.5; 4.27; 4.3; 4.16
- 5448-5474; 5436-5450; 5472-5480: 0.2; 4.39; 4.32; 4.33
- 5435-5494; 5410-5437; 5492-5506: -3.0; 3.98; 4.31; 4.2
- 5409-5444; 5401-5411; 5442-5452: 2.3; 4.21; 4.05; 4.46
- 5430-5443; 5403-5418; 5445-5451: -0.2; 3.89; 4.37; 4.47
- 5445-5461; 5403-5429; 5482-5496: -1.4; 3.9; 4.39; 4.19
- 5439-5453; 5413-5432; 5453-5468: -0.9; 3.96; 4.43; 4.27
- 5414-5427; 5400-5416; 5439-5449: 0.8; 3.93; 3.85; 4.42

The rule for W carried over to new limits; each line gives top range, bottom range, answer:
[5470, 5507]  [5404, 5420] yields 1.13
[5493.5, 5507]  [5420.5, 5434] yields 1.05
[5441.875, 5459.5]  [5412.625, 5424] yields 1.20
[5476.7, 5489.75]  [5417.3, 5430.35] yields 1.10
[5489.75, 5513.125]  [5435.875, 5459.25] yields 0.97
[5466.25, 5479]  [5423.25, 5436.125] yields 1.01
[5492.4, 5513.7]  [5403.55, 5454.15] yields 1.03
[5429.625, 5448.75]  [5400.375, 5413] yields 1.10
